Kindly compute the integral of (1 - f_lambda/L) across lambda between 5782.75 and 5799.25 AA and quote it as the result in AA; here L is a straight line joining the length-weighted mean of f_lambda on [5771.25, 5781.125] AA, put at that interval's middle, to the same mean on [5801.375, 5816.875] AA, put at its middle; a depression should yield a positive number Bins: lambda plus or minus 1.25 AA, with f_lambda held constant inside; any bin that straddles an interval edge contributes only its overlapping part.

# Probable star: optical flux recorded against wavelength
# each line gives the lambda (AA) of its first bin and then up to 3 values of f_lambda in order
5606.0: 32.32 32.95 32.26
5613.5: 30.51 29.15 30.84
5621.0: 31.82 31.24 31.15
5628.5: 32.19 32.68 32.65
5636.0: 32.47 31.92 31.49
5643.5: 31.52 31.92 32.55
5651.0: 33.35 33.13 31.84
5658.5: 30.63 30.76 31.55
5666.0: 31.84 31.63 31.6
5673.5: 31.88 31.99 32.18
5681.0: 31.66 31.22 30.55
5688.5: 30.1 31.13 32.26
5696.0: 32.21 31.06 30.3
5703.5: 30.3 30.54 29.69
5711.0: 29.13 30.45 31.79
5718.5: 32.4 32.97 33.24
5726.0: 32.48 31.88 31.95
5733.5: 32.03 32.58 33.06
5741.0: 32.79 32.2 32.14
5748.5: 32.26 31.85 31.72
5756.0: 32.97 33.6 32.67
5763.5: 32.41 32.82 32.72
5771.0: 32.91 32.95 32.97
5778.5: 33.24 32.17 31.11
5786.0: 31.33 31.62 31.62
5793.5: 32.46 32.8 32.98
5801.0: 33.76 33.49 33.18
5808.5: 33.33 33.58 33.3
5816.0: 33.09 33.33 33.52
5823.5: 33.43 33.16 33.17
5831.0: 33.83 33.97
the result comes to 0.6 AA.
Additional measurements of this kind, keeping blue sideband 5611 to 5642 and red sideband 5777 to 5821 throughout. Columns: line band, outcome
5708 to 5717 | 0.52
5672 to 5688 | 0.20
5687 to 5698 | 0.21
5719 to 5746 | -0.18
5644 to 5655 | -0.32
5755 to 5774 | -0.21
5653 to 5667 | 0.10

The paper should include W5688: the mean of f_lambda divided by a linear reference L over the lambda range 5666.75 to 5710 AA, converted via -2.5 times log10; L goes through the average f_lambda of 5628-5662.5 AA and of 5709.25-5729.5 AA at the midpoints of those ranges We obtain 0.02 mag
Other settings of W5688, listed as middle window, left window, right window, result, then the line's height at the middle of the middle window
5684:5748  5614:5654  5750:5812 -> 0.02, 32.3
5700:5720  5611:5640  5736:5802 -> 0.05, 32.1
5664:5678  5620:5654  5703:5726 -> 0.00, 31.8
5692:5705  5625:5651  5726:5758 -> 0.04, 32.2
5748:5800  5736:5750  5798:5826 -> 0.01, 32.9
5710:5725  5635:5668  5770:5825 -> 0.02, 32.3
